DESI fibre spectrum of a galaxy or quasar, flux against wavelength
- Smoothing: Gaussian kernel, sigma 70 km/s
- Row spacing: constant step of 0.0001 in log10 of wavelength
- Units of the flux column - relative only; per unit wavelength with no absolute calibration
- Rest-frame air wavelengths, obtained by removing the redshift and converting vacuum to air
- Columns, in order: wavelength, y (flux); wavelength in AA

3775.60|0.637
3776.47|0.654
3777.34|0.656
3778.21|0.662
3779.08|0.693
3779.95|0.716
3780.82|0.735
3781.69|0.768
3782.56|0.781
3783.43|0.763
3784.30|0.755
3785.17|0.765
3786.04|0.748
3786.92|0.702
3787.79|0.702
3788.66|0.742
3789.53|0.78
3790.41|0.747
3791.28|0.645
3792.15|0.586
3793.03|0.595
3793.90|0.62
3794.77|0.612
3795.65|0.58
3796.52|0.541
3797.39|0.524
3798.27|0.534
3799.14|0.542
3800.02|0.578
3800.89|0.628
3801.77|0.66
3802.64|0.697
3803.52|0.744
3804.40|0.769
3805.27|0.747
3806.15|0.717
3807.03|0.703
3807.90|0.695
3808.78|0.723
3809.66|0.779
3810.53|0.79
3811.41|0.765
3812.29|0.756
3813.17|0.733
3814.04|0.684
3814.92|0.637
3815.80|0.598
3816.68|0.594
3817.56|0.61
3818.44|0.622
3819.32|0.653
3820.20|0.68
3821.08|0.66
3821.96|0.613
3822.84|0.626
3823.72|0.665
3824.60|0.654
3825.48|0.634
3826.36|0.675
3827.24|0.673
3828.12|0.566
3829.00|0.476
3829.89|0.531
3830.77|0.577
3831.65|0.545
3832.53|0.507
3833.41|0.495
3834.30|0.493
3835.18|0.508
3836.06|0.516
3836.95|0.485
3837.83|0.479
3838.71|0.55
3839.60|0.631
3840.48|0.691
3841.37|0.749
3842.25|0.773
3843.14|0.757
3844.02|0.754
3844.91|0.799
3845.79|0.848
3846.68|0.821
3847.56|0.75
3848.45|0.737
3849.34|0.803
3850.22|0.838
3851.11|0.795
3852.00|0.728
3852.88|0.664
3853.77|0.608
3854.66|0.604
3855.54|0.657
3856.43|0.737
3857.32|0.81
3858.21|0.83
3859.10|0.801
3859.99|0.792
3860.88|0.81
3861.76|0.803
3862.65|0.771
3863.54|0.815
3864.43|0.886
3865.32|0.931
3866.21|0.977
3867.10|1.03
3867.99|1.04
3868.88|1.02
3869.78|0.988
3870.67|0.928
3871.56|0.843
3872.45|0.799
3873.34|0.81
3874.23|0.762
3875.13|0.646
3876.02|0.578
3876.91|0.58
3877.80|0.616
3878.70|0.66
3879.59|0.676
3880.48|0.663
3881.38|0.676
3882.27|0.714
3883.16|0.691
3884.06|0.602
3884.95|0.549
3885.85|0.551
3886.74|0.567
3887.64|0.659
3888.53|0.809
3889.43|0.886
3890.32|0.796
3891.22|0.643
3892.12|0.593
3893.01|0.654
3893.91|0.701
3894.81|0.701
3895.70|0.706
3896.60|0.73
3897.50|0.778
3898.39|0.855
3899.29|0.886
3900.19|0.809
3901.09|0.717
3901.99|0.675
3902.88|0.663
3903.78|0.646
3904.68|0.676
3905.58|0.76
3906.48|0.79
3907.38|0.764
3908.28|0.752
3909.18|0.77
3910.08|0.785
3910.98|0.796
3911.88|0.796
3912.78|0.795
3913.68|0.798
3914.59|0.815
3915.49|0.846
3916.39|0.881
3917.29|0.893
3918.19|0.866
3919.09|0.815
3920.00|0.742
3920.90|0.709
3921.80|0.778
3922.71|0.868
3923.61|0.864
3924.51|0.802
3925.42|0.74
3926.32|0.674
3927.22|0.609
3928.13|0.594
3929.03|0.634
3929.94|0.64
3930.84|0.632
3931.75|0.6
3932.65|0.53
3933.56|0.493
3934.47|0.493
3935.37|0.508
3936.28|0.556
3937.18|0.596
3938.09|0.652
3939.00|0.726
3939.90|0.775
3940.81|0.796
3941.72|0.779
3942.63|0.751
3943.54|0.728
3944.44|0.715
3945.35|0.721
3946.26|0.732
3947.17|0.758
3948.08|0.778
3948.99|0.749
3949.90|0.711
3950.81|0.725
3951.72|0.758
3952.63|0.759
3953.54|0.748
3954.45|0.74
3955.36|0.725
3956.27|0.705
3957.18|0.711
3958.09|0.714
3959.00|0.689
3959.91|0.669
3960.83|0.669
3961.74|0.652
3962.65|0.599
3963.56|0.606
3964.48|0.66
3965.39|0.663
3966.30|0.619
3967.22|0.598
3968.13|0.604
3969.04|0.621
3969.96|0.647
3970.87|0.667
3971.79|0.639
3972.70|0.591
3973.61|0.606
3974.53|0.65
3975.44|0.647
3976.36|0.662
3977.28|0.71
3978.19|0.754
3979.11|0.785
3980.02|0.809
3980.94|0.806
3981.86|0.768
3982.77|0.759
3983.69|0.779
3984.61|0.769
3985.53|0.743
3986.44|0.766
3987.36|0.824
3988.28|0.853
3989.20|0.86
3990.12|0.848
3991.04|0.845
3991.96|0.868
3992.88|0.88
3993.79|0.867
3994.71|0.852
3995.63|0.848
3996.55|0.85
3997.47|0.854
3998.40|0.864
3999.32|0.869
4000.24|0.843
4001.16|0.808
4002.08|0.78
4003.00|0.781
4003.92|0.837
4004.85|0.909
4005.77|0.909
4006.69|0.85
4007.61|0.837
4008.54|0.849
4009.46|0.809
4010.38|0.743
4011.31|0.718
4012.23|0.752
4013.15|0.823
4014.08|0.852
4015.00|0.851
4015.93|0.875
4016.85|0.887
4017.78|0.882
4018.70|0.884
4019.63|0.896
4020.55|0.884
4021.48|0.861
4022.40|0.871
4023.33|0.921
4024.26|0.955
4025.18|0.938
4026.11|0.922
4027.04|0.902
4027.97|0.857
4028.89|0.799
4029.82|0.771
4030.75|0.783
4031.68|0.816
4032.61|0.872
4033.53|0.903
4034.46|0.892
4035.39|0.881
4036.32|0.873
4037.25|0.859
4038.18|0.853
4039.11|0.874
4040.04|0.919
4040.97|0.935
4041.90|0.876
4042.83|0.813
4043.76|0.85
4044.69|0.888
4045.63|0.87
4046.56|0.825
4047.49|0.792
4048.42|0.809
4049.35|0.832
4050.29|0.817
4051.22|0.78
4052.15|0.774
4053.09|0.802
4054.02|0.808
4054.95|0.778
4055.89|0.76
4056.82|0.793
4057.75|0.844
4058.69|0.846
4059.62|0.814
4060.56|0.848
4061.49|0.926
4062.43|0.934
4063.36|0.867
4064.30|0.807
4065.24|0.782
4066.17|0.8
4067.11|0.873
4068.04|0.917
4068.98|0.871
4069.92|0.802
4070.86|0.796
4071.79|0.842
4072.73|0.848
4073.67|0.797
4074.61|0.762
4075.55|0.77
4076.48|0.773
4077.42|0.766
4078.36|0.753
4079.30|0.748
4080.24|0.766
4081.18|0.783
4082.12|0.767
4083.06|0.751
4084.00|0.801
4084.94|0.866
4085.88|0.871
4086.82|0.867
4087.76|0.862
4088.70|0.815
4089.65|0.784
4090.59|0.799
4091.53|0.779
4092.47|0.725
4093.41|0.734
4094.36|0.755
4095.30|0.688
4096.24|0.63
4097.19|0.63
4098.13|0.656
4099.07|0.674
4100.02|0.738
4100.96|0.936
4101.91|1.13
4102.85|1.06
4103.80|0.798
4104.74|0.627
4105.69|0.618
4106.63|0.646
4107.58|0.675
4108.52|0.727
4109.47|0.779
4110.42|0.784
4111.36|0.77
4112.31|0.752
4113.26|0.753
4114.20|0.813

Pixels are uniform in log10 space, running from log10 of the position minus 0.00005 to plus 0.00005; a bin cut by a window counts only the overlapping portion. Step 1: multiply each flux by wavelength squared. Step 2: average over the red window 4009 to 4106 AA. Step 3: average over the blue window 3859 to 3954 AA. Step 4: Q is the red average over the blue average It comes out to 1.2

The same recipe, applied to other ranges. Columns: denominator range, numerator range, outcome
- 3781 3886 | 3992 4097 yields 1.32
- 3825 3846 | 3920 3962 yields 1.20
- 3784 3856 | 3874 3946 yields 1.12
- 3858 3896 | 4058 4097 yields 1.17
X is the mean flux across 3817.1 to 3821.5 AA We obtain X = 0.644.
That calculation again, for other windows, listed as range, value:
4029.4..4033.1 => 0.813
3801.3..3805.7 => 0.723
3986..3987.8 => 0.794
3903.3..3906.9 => 0.716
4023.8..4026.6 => 0.938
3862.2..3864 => 0.793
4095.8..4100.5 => 0.666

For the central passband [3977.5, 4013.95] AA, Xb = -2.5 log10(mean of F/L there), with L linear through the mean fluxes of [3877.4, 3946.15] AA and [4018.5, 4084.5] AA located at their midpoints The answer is -0.04 mag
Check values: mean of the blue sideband 0.713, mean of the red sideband 0.837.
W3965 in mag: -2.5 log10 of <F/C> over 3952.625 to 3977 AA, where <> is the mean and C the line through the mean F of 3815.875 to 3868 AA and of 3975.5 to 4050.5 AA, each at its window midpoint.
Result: 0.21 mag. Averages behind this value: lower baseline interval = 0.694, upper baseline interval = 0.838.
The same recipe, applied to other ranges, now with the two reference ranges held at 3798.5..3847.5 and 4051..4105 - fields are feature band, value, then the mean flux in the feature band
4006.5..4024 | -0.11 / 0.846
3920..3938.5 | 0.10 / 0.651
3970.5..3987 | 0.04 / 0.718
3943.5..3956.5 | -0.02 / 0.738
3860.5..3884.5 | -0.16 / 0.789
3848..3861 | -0.11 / 0.746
